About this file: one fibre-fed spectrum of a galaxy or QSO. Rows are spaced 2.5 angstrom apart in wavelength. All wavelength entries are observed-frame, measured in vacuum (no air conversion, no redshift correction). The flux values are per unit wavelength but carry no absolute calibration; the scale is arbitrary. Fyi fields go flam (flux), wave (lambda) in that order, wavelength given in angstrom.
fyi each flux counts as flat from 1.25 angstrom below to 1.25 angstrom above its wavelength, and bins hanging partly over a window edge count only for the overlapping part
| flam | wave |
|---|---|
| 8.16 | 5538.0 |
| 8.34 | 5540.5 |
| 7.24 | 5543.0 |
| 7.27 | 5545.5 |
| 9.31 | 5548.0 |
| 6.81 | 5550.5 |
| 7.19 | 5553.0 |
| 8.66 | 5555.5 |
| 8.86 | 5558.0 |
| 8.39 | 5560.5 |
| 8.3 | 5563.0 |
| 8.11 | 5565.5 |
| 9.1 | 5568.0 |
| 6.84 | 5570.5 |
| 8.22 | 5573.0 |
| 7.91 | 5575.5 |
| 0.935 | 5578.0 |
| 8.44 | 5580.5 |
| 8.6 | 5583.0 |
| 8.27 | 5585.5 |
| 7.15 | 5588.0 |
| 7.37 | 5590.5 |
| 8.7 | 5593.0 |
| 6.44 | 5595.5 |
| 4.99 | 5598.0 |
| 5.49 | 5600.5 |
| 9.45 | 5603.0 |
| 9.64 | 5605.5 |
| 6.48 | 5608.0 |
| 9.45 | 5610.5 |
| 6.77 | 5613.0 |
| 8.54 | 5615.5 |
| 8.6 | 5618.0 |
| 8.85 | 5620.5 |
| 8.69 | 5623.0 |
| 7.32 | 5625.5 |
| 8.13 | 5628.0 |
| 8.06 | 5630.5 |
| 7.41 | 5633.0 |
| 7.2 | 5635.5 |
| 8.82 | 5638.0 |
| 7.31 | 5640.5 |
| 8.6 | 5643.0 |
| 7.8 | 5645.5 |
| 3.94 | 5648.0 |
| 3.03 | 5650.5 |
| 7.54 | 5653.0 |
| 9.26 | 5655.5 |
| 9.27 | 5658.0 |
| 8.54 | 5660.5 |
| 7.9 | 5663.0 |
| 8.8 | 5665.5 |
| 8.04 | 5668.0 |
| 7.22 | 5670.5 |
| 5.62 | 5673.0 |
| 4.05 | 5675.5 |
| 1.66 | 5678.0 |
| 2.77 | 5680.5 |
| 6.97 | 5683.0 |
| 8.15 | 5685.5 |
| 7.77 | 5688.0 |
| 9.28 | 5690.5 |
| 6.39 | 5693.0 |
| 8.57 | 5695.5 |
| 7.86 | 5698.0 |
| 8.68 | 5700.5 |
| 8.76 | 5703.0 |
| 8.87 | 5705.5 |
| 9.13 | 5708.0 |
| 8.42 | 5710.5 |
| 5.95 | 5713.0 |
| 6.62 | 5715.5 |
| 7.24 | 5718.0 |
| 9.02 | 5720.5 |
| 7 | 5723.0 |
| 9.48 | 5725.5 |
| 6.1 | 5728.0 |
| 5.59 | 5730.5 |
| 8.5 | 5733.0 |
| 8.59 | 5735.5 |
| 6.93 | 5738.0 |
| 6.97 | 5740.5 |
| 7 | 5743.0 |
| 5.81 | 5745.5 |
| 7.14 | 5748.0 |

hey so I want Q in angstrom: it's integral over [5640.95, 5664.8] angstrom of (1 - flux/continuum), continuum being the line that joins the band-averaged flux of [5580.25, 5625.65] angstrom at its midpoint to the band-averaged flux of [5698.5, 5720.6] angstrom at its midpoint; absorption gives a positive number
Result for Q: 1.7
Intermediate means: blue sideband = 7.85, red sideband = 8.02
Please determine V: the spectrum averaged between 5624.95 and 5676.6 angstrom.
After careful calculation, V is 7.34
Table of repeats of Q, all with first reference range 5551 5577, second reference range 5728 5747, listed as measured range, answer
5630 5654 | 2.1 angstrom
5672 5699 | 3.8 angstrom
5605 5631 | -1.6 angstrom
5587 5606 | 1.3 angstrom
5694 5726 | -4.1 angstrom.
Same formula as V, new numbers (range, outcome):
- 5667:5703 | 6.71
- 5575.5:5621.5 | 7.46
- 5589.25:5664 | 7.65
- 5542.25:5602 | 7.45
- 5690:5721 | 8.01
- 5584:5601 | 7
